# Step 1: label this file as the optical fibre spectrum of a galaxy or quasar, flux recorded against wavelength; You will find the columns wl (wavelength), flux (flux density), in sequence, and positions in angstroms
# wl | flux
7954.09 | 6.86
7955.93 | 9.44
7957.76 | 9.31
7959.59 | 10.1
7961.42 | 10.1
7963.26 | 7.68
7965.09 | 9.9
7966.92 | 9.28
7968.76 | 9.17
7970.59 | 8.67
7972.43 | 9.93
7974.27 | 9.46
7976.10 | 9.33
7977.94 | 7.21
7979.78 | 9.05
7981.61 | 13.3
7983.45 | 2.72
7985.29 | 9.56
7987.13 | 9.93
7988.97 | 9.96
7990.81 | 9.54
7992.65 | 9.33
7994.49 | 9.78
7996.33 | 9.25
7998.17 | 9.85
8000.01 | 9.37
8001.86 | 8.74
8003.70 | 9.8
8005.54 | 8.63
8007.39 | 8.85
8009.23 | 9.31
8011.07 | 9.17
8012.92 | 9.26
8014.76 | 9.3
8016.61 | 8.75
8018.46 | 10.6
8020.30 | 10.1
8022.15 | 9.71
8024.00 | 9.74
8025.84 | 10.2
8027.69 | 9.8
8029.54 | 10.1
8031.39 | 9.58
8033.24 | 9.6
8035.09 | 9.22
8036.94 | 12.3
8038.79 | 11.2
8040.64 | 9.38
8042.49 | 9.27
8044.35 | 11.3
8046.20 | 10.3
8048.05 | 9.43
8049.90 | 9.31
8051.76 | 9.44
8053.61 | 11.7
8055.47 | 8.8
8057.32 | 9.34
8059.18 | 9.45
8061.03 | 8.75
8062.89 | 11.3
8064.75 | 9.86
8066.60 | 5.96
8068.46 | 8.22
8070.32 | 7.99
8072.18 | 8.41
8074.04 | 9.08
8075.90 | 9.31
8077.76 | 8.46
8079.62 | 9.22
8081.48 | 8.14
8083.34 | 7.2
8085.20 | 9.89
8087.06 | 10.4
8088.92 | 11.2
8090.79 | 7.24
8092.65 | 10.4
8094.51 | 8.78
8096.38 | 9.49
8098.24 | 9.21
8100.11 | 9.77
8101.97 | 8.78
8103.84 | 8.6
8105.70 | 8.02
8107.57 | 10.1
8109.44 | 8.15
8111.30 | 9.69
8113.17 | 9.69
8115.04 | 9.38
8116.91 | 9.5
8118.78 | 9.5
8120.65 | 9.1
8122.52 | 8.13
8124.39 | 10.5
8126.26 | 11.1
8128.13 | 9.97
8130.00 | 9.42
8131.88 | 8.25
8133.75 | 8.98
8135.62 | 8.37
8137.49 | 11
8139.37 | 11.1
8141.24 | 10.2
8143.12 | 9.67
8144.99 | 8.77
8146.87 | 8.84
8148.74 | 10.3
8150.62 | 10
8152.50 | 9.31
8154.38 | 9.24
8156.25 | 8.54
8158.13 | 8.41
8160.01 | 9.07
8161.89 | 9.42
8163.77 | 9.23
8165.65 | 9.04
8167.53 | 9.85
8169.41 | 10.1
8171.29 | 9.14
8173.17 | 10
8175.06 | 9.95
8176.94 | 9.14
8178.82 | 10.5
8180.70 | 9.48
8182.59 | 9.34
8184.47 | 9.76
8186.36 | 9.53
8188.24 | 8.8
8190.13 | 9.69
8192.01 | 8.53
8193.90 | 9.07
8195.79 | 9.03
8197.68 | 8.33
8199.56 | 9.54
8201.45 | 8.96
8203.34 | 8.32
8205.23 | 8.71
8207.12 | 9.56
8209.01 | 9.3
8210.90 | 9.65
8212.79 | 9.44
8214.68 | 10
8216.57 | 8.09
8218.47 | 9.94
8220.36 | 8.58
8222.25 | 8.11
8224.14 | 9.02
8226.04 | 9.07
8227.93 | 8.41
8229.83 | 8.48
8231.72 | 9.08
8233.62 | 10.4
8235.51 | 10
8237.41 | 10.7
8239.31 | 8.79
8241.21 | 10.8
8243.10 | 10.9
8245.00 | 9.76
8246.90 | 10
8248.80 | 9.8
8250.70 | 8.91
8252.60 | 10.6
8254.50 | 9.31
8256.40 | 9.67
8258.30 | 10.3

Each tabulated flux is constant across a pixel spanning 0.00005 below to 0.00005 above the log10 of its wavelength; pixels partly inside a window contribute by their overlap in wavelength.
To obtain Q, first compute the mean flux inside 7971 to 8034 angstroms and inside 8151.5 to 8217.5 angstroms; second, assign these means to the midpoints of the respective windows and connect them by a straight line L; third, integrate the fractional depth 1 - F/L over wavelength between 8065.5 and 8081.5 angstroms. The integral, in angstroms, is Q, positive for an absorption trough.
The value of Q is 1.70 angstroms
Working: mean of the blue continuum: 9.37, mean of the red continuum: 9.26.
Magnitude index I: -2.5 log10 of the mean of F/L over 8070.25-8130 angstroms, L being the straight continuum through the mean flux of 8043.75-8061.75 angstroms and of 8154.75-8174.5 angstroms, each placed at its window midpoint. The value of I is 0.04 mag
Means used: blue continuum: 9.77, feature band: 9.22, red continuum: 9.29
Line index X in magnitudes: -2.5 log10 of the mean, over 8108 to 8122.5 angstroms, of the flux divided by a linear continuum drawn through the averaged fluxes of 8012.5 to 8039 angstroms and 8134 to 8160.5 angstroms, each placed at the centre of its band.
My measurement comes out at 0.04 mag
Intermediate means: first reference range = 9.95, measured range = 9.24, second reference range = 9.48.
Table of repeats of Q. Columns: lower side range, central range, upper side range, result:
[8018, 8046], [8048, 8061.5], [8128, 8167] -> 0.6 angstroms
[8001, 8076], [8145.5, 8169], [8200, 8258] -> 0.5 angstroms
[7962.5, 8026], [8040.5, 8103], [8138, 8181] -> 0.9 angstroms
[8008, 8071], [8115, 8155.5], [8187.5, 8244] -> -0.6 angstroms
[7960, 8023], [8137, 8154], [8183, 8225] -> -1.3 angstroms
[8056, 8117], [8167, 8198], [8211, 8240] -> -0.9 angstroms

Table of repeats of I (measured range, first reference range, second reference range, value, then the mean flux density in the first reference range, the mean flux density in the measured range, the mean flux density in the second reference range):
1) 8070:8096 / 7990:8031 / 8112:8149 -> 0.06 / 9.51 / 9.01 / 9.58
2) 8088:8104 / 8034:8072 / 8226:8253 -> 0.04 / 9.6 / 9.3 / 9.72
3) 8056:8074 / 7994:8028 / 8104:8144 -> 0.08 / 9.48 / 8.82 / 9.5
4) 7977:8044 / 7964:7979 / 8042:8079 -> -0.04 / 9.1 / 9.5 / 9.28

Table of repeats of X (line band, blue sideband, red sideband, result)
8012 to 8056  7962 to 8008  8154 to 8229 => -0.09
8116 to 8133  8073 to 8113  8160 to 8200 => -0.03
